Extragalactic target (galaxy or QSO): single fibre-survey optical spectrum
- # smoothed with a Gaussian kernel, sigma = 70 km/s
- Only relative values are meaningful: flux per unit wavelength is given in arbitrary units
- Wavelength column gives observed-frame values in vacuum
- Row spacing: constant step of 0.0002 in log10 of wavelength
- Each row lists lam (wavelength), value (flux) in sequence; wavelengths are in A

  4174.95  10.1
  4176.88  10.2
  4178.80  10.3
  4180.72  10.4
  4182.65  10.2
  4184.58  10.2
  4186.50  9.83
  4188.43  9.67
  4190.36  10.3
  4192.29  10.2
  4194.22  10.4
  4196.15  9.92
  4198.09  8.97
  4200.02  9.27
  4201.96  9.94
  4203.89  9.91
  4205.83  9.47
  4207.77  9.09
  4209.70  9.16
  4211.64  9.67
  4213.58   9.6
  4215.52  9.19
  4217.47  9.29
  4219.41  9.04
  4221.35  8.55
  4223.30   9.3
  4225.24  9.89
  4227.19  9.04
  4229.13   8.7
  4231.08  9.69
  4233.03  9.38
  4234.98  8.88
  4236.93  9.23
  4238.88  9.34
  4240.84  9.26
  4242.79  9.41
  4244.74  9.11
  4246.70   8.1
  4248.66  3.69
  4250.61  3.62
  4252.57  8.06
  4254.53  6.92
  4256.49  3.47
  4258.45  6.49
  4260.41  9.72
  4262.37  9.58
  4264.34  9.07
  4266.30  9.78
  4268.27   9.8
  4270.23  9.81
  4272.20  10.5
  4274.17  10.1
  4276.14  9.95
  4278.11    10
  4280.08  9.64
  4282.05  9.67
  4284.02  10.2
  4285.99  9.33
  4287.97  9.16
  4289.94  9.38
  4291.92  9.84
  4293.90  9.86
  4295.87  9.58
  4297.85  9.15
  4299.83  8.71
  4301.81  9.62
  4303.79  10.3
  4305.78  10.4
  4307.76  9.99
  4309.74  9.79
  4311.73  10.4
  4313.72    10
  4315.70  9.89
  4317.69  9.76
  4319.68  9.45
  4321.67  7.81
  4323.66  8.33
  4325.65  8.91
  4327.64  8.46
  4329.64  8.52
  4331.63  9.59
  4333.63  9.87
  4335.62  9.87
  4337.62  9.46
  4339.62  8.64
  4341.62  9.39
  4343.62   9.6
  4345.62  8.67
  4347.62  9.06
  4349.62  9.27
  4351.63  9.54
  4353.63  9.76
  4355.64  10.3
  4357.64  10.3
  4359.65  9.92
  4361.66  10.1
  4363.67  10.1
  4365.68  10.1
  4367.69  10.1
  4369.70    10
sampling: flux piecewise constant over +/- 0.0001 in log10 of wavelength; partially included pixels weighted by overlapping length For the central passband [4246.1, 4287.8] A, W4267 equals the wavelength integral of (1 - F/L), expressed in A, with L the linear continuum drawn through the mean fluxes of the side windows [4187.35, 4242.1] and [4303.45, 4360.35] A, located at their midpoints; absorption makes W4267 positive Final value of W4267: 4.3 A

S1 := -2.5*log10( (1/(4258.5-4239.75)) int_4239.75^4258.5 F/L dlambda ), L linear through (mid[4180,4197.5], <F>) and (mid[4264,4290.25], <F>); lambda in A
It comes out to 0.40 mag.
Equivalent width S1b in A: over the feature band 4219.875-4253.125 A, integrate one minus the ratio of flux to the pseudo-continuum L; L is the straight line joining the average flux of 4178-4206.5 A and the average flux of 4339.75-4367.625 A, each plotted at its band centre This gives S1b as 4.81 A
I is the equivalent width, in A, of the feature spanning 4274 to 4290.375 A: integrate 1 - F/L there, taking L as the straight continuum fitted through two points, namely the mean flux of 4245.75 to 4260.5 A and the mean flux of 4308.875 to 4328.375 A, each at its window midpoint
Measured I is -4.9 A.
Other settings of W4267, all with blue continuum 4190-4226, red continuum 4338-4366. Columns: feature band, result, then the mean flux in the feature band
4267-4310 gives -0.9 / 9.76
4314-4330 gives 1.1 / 8.96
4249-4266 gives 4.4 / 7.1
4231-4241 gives 0.3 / 9.26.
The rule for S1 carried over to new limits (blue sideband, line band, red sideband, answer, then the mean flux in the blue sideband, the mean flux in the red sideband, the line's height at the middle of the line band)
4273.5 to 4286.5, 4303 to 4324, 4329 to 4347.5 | -0.02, 9.86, 9.29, 9.53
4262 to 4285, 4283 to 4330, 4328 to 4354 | 0.01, 9.85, 9.29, 9.58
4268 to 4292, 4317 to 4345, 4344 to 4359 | 0.06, 9.8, 9.57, 9.63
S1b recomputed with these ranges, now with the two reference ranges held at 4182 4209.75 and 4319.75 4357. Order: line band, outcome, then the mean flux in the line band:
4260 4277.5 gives -0.63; 9.82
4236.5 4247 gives 0.51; 9.13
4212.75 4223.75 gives 0.61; 9.14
